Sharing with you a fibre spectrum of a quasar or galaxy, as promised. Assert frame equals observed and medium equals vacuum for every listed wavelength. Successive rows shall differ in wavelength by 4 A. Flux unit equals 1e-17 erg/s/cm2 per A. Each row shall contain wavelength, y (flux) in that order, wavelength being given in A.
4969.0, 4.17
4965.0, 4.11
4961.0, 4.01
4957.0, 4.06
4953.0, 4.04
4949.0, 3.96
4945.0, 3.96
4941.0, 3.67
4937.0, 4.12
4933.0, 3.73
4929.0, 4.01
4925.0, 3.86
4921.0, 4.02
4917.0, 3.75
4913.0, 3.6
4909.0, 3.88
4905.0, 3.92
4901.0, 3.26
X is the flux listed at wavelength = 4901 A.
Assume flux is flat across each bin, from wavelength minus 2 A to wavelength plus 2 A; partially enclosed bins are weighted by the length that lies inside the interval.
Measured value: 3.26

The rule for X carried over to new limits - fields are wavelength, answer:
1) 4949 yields 3.96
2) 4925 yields 3.86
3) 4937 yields 4.12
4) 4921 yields 4.02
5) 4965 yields 4.11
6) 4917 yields 3.75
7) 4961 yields 4.01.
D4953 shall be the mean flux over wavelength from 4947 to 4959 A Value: 4.02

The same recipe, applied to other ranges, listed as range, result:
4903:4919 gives 3.79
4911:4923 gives 3.79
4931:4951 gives 3.89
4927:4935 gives 3.87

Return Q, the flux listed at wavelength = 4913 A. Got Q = 3.6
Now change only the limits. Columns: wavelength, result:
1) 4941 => 3.67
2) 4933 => 3.73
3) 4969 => 4.17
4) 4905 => 3.92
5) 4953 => 4.04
